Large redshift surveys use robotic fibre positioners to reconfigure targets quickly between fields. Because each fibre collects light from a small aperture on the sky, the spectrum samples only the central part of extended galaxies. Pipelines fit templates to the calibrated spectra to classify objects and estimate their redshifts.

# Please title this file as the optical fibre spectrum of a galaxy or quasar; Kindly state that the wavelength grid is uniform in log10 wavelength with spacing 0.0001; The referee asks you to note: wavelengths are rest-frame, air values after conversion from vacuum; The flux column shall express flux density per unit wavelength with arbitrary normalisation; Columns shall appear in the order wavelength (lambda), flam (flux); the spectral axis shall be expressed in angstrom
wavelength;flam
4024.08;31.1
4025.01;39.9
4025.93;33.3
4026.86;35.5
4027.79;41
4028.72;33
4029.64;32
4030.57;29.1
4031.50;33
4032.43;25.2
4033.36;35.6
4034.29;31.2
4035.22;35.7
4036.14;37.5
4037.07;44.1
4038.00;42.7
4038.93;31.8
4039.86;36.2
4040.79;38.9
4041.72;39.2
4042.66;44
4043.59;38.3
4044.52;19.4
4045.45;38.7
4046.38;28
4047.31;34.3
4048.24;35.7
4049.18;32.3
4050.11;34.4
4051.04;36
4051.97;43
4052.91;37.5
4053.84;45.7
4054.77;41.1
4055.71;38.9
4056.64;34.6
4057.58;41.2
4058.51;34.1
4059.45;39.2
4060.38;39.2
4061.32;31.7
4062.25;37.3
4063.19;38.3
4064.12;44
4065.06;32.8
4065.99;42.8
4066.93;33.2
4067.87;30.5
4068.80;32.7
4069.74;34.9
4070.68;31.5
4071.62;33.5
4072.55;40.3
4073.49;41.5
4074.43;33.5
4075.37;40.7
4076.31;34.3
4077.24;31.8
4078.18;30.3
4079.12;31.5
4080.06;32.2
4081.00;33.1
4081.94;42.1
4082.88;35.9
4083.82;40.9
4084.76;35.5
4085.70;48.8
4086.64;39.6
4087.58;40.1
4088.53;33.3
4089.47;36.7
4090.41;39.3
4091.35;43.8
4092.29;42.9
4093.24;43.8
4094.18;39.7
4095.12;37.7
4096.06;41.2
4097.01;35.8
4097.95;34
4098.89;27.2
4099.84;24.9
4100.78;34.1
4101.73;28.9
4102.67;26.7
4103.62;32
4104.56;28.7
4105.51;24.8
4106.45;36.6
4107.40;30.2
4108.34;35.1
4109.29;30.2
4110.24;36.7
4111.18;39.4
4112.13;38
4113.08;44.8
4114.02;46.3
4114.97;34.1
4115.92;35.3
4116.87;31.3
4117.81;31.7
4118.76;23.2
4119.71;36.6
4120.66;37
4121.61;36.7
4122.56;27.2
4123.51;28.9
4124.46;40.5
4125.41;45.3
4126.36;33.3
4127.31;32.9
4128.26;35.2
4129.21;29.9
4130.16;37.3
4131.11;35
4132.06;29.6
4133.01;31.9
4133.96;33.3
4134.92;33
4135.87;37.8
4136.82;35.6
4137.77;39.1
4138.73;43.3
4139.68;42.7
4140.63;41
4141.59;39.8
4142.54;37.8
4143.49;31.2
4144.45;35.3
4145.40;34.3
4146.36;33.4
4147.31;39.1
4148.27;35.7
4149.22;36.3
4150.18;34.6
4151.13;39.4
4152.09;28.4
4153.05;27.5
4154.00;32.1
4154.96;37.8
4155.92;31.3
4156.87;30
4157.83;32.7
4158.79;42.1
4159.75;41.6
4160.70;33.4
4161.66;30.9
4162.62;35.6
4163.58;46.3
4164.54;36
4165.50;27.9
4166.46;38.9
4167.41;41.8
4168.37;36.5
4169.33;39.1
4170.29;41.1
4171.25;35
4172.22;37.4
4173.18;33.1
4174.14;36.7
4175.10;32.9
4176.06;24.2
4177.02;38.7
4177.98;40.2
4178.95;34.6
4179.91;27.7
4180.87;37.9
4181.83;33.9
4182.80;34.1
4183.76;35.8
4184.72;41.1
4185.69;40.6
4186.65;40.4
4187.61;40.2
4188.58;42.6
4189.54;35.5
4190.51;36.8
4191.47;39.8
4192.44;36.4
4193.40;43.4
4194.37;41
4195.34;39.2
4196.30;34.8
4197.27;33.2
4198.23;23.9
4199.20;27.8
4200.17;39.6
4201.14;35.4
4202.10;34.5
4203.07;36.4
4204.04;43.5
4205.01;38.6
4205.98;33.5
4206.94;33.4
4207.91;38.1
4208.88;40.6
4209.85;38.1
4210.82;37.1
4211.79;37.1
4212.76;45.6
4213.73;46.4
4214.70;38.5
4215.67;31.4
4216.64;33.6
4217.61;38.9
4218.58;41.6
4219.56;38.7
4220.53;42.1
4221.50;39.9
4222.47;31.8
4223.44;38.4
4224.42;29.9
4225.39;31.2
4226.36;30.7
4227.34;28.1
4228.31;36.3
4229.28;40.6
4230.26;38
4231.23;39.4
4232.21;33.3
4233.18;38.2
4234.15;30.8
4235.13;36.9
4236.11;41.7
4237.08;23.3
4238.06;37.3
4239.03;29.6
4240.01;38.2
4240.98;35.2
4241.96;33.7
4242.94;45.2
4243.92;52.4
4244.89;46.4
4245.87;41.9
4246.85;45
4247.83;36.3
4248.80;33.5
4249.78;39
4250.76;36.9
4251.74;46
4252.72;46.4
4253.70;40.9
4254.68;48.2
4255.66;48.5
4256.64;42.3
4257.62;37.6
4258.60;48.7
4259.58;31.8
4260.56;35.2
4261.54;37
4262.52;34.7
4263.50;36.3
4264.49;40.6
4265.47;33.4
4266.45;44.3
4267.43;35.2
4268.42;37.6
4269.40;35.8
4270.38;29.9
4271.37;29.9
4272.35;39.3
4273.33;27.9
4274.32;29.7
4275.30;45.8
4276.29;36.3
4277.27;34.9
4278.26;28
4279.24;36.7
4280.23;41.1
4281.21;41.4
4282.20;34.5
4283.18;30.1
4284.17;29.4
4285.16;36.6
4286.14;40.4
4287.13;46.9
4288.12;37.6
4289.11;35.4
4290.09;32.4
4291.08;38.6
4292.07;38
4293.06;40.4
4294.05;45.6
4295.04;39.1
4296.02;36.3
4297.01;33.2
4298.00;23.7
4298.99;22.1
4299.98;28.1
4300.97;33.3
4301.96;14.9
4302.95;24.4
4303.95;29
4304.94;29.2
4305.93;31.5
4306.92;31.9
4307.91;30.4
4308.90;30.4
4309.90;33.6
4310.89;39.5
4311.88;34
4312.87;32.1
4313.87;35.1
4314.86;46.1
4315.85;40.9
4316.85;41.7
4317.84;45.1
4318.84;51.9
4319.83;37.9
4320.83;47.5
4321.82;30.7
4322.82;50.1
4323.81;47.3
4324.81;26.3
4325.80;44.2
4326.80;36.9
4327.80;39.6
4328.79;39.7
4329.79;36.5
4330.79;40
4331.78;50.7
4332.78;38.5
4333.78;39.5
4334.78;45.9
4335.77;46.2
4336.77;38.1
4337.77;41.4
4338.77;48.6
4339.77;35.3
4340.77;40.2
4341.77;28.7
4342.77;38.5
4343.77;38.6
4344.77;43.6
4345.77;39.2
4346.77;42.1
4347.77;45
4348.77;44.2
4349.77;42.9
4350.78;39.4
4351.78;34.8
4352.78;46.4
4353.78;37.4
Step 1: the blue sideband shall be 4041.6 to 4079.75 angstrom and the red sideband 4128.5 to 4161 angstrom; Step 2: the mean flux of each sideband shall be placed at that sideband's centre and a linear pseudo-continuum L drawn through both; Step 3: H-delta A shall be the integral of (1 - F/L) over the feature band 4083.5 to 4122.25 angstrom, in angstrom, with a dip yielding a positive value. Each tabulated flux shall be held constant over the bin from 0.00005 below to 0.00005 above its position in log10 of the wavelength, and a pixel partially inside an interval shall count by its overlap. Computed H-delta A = 0.1 angstrom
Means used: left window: 36.1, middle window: 35.6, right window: 35.4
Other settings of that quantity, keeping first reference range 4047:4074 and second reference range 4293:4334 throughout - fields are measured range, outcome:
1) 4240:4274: -2.46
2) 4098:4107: 1.79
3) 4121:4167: 1.70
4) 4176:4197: -0.45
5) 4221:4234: 0.57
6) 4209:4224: -0.83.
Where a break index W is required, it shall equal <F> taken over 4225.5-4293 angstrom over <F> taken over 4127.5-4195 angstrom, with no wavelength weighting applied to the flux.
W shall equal 1.04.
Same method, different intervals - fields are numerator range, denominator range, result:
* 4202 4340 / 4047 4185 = 1.05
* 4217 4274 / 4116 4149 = 1.07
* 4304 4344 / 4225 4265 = 1.01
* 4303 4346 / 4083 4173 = 1.09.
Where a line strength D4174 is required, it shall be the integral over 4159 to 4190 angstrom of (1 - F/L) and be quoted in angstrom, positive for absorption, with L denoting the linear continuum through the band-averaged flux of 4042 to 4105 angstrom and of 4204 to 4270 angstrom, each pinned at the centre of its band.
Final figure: 0.6 angstrom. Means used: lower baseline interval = 36.2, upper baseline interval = 38.1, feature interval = 36.7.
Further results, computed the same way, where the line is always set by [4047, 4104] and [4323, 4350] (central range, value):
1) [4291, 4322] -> 4.2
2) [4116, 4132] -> 1.5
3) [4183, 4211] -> 0.9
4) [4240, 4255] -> -0.9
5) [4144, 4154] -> 0.9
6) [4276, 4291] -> 1.4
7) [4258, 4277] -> 1.6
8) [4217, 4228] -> 0.9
